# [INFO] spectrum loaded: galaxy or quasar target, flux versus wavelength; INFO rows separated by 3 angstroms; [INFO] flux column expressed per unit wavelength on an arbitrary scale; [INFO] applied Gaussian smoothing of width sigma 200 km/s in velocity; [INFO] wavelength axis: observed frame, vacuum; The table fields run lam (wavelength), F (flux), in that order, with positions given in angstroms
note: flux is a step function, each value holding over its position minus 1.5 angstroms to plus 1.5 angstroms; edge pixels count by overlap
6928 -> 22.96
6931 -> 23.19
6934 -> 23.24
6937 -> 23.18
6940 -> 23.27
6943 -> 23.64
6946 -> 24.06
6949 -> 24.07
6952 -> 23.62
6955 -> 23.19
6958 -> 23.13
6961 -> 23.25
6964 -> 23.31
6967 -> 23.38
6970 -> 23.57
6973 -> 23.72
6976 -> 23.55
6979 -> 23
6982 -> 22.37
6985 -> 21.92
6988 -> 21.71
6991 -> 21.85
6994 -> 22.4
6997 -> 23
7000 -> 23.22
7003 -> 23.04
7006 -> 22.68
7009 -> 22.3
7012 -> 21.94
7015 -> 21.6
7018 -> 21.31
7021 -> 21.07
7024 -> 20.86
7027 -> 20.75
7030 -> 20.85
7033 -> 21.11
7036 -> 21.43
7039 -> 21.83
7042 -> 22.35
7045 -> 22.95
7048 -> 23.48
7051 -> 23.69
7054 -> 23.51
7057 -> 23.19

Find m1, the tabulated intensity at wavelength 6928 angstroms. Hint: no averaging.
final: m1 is 22.96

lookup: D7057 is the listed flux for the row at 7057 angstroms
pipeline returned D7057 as 23.19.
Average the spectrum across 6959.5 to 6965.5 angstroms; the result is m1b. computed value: 23.3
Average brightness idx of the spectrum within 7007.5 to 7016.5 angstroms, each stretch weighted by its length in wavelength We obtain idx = 21.9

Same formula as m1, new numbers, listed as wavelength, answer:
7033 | 21.11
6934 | 23.24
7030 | 20.85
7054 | 23.51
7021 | 21.07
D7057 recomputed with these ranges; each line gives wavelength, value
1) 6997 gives 23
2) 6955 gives 23.19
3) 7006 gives 22.68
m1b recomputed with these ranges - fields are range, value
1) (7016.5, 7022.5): 21.2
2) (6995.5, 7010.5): 22.8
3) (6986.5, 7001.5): 22.4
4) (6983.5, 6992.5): 21.8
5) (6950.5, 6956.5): 23.4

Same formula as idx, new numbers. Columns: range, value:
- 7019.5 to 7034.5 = 20.9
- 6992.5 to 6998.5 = 22.7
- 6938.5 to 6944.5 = 23.5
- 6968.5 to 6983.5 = 23.2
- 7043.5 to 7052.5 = 23.4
